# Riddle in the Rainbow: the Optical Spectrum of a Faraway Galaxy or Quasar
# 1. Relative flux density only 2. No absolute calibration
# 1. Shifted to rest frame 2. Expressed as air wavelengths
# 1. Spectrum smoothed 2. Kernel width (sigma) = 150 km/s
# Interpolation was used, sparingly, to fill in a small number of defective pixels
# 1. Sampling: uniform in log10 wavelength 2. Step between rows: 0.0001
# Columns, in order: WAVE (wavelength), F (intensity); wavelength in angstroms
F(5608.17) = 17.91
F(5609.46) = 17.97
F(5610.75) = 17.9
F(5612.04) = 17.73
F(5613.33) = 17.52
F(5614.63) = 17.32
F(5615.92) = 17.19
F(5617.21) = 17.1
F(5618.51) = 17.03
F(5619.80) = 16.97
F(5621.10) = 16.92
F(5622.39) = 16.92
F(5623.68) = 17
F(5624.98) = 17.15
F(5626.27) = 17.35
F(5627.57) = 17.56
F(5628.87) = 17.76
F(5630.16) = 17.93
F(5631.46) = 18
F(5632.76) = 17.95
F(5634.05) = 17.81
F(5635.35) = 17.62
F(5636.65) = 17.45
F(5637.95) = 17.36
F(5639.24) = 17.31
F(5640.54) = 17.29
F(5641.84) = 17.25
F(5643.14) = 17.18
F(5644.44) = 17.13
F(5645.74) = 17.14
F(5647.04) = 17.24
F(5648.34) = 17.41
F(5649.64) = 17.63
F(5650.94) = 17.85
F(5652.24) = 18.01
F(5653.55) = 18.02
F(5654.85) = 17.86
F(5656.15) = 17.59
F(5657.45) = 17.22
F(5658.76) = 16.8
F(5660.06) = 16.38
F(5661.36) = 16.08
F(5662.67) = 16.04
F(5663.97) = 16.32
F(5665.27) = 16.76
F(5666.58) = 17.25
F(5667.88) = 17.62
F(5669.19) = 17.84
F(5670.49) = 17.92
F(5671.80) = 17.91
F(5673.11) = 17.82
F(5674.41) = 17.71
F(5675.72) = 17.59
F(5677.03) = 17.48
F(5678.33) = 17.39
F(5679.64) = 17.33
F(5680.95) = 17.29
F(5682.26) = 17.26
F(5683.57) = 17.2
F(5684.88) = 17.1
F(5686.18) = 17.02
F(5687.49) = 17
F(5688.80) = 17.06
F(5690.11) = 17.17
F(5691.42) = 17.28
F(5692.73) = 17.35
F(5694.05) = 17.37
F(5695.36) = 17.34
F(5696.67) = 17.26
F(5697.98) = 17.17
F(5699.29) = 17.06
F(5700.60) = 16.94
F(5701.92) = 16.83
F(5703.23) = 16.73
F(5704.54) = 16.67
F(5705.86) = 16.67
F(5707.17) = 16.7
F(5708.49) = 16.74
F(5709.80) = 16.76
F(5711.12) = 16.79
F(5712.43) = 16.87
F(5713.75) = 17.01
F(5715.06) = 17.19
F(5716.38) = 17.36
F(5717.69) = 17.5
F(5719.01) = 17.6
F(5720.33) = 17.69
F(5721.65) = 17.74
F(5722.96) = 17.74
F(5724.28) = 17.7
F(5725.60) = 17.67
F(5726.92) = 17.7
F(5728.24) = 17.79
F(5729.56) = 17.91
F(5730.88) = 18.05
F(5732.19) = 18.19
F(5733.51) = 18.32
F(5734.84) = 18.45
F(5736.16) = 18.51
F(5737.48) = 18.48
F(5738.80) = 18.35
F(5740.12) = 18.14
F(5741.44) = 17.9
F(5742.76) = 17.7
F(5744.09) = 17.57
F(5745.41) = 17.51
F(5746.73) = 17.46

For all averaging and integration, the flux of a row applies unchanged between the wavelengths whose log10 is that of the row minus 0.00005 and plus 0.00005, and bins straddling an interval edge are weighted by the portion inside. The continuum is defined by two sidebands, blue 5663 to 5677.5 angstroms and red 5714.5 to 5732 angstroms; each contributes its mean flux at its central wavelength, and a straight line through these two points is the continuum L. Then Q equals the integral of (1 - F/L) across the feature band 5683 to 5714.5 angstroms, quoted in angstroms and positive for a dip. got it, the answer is 1.0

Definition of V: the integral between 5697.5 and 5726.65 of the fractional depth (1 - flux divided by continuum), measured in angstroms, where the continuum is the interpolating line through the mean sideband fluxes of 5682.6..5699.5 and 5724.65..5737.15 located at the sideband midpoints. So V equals 0.8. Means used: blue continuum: 17.2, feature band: 17.1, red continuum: 18.1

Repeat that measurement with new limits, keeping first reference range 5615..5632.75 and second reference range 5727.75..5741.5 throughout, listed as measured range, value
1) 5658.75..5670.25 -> 0.54 angstroms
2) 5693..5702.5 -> 0.41 angstroms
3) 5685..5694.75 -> 0.37 angstroms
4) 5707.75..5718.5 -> 0.60 angstroms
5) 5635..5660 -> 0.14 angstroms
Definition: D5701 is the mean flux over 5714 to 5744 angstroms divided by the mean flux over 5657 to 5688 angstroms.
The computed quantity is 1.04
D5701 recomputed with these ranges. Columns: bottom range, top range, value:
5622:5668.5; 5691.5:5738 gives 1.01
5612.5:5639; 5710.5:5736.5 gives 1.02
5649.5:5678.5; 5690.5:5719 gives 0.98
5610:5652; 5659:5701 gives 0.99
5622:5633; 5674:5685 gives 0.99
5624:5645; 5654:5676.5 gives 0.98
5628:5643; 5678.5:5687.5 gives 0.98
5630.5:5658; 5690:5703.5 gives 0.98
